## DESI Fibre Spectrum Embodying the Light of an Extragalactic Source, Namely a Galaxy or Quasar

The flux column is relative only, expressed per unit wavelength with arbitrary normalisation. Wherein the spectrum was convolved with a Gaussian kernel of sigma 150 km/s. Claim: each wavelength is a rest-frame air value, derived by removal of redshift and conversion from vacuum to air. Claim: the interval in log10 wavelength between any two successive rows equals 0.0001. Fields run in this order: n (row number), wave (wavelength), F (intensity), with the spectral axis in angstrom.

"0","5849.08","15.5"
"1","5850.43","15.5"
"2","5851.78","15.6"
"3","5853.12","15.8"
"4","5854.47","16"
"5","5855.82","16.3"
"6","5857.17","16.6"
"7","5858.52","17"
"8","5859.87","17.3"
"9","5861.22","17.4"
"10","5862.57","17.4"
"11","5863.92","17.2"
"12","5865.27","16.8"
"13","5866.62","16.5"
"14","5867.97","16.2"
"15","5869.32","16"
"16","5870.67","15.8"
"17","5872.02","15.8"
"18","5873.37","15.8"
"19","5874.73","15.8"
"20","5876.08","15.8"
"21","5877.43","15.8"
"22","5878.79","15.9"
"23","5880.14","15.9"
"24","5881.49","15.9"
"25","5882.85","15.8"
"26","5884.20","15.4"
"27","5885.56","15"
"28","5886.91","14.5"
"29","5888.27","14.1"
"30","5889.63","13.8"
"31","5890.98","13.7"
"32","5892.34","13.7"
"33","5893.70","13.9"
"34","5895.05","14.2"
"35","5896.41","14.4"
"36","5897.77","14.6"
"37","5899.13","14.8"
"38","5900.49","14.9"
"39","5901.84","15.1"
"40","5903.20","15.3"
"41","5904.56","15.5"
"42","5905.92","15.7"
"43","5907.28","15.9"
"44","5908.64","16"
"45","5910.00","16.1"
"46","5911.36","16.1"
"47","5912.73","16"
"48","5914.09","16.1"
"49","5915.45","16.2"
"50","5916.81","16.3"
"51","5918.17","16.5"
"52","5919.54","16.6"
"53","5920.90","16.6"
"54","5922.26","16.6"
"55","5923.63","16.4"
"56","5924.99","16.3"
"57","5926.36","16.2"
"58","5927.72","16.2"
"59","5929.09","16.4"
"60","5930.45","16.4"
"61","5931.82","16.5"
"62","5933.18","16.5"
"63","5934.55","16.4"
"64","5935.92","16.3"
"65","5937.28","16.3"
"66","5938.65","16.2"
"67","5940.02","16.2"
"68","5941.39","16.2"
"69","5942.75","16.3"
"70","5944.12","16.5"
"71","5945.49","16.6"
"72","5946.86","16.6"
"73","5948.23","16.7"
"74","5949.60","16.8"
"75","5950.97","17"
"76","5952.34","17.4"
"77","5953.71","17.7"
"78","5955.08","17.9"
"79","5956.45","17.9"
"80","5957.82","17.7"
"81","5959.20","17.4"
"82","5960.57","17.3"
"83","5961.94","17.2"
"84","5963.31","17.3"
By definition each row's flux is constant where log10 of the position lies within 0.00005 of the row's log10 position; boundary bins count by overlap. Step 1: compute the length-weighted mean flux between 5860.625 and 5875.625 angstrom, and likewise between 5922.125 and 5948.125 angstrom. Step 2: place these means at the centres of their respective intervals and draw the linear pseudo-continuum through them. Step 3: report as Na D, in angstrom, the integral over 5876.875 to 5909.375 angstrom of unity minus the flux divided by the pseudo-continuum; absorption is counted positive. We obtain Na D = 2.8 angstrom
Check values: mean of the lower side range 16.4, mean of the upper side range 16.4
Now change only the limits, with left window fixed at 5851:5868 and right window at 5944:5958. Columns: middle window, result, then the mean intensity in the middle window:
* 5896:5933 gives 2.24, 15.9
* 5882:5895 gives 1.83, 14.4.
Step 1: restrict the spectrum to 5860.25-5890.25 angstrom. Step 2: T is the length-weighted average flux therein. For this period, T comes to 15.9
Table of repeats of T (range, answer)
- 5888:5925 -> 15.4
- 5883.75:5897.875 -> 14.3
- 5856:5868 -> 16.9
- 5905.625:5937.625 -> 16.3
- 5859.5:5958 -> 16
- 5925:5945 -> 16.3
